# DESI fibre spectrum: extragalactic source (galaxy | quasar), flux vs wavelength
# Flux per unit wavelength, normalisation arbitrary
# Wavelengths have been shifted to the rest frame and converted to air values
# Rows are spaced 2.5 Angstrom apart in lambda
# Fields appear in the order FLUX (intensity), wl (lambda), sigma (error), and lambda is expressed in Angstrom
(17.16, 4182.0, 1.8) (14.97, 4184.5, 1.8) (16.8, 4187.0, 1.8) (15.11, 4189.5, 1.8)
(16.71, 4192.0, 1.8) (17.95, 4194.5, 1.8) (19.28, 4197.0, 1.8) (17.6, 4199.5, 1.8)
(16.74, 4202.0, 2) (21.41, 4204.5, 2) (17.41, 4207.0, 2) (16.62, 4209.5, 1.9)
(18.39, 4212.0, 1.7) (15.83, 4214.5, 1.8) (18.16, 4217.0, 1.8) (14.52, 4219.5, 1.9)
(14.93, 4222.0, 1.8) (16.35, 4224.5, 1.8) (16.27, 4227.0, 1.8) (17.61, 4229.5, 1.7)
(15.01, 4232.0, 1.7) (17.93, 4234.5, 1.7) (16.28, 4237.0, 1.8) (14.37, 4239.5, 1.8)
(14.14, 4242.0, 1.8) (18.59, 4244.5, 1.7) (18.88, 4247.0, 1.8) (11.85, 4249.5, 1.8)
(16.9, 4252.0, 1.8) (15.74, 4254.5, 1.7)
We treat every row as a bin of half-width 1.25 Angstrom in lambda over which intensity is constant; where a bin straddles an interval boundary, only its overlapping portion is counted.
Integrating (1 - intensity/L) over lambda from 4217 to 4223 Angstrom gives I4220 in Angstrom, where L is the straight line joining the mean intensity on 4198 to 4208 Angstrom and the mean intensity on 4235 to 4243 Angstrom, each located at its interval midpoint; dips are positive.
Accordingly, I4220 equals 0.52 Angstrom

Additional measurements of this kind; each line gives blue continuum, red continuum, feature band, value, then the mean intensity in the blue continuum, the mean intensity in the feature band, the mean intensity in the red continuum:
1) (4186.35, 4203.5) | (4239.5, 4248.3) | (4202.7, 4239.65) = 0.4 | 17.2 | 16.8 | 16.8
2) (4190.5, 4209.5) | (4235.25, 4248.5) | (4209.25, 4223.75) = 0.8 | 18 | 16.4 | 16.4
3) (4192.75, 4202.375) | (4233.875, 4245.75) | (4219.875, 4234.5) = 0.5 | 17.9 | 16.1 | 16.2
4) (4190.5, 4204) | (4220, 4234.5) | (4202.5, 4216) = -0.6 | 17.8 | 17.9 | 16.1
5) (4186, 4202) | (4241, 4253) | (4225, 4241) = 0.2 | 17.2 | 16.2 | 16.1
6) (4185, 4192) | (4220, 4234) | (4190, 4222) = -2.8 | 16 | 17.4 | 16.1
